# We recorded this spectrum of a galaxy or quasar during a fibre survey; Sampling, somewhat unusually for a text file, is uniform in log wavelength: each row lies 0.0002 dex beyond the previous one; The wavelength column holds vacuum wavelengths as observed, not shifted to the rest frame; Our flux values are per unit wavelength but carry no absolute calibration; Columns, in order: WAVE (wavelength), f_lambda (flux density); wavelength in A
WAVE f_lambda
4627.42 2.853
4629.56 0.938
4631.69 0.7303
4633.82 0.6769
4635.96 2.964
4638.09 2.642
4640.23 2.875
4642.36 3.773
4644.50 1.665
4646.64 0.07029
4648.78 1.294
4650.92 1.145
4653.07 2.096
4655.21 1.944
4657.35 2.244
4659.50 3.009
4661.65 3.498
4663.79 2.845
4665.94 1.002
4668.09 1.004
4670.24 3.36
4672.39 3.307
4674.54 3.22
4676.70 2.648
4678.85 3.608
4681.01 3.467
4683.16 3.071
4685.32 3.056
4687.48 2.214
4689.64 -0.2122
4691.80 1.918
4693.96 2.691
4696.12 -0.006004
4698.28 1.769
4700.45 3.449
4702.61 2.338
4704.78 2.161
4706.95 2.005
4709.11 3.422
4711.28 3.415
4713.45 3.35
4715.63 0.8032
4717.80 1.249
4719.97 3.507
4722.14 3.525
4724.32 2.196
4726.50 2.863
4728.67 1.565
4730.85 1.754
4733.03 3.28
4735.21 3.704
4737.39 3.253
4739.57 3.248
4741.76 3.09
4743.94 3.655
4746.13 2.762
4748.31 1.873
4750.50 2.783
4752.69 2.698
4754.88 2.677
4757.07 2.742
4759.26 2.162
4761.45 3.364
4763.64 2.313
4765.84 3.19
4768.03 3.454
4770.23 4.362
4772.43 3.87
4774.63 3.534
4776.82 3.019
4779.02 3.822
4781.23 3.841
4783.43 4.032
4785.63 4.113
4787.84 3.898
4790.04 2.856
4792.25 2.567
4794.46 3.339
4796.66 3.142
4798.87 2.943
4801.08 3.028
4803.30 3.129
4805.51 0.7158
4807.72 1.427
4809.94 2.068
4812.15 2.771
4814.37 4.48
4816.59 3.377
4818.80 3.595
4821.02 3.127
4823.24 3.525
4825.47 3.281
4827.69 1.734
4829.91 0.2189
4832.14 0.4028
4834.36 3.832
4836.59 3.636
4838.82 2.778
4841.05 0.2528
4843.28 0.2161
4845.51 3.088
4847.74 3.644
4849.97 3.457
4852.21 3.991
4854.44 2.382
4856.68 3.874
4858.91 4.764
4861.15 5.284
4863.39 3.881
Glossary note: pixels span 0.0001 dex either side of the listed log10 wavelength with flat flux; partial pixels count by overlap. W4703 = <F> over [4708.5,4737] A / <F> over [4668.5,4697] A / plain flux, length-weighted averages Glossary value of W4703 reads 1.1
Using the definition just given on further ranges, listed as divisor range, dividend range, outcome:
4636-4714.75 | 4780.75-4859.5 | 1.20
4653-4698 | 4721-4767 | 1.18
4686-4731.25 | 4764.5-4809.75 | 1.44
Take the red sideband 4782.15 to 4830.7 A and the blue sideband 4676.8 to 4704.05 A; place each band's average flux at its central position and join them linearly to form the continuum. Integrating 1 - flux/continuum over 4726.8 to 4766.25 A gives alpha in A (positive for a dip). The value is -3.0 A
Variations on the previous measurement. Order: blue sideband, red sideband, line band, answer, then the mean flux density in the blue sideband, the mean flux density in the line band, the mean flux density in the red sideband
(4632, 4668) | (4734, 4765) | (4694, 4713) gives 1.02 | 2.05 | 2.38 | 2.88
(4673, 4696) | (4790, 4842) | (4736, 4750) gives -2.55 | 2.47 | 2.99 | 2.59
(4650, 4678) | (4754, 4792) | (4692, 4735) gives 6.77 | 2.43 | 2.4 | 3.35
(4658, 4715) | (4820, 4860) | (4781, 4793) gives -4.32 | 2.51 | 3.56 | 2.68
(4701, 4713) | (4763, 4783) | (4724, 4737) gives 1.76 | 2.74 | 2.62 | 3.53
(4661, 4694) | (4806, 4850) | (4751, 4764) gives -0.90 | 2.53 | 2.69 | 2.5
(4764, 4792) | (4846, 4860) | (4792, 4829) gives 8.10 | 3.6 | 2.83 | 3.66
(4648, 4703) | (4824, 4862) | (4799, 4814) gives 1.70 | 2.31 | 2.35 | 2.75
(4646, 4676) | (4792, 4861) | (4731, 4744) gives -4.11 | 2.18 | 3.23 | 2.77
